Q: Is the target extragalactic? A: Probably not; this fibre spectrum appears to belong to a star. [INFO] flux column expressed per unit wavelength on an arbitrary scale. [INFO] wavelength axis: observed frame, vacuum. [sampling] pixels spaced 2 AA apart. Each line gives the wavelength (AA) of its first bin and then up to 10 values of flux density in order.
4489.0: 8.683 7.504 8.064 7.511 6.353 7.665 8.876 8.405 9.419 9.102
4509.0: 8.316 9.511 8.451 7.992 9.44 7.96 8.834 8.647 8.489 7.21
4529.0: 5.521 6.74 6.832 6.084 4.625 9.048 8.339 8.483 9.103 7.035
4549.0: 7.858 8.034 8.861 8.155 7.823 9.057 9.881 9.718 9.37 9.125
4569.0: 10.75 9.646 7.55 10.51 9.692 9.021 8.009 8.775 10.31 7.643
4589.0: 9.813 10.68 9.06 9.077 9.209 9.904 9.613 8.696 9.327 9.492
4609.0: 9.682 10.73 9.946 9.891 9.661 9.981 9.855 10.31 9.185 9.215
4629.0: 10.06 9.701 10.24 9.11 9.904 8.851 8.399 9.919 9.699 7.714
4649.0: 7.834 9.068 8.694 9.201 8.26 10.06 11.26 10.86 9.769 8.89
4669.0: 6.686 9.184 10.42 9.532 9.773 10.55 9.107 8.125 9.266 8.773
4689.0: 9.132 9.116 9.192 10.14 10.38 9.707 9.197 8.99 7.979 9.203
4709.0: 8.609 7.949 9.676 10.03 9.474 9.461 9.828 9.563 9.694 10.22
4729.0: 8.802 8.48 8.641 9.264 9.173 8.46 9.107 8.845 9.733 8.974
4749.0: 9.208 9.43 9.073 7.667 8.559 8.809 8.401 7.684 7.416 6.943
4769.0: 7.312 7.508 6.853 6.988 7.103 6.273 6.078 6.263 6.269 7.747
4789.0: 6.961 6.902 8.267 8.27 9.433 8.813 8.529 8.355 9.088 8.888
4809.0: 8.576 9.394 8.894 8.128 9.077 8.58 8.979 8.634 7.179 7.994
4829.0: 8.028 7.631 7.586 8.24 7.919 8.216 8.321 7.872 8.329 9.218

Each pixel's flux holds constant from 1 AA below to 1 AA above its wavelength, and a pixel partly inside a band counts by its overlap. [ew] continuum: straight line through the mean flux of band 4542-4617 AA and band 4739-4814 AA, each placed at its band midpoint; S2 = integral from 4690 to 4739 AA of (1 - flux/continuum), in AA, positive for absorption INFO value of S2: -4.9 AA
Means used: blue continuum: 9.18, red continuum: 8.08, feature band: 9.27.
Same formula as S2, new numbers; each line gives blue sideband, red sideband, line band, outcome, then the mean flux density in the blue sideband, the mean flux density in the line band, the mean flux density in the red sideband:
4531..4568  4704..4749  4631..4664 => -2.4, 8.15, 9.33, 9.15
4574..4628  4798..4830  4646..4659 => 1.0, 9.53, 8.58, 8.57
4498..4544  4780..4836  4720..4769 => -4.4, 8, 8.8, 8.1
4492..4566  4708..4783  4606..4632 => -4.8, 8.13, 9.82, 8.49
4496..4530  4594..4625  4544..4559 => 1.1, 8.25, 8.19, 9.68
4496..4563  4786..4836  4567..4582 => -2.2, 8.09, 9.3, 8.33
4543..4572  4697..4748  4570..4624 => -3.2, 8.87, 9.48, 9.19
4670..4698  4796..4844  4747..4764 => 0.6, 9.48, 8.63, 8.43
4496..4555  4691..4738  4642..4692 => -1.6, 7.98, 9.24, 9.29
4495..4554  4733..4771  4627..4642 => -2.2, 7.97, 9.45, 8.53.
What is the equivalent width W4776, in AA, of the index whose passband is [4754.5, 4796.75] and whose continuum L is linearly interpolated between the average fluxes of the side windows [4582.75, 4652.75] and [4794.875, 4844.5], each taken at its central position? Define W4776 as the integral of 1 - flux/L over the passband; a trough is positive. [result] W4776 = 6.2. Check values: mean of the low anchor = 9.44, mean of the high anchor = 8.43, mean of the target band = 7.38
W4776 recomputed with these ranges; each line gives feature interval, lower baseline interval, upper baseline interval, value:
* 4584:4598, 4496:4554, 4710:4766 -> -1.88 AA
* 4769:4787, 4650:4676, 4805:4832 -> 4.04 AA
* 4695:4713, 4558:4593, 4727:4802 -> -1.27 AA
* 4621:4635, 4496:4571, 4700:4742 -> -1.67 AA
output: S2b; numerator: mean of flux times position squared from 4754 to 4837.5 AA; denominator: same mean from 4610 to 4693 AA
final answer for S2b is 0.89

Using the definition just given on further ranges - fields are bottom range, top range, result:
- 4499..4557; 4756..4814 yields 1.09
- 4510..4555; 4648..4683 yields 1.26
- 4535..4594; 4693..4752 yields 1.13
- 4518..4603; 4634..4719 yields 1.13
